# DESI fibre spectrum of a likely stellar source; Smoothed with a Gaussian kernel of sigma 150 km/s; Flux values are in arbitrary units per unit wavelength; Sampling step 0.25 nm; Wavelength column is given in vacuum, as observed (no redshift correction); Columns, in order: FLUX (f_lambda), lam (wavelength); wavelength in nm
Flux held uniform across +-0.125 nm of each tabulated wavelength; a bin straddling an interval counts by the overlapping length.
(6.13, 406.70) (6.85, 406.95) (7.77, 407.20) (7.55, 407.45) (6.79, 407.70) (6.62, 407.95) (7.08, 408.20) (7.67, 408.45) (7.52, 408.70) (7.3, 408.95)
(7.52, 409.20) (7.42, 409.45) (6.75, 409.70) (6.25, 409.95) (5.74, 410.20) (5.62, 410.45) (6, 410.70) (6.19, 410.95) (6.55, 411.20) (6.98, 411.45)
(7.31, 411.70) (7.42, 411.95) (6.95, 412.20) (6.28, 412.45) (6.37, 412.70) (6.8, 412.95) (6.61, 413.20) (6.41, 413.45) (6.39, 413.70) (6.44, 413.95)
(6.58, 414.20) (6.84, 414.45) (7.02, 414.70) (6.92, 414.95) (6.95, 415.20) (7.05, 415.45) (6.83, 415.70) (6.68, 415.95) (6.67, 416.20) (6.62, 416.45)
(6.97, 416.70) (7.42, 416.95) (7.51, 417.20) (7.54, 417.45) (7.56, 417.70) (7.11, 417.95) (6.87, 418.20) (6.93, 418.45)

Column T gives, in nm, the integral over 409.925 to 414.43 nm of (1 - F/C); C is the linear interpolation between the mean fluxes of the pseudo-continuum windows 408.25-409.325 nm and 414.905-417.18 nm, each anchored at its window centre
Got 0.44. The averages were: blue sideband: 7.47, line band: 6.51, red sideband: 6.93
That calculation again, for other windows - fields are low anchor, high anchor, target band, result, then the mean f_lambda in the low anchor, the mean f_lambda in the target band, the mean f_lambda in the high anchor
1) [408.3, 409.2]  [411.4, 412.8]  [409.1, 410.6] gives 0.159 nm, 7.49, 6.52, 6.89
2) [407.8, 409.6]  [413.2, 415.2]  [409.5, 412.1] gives 0.198 nm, 7.29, 6.51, 6.67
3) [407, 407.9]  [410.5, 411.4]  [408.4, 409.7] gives -0.115 nm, 7.26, 7.4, 6.26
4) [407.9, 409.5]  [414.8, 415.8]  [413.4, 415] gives 0.080 nm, 7.33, 6.66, 6.94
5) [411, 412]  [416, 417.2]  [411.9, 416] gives 0.143 nm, 6.97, 6.73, 6.97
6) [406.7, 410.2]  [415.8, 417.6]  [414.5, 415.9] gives 0.026 nm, 7.07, 6.93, 7.06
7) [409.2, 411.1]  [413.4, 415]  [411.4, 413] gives -0.088 nm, 6.37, 6.87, 6.66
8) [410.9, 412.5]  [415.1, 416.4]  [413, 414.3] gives 0.065 nm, 6.87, 6.5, 6.82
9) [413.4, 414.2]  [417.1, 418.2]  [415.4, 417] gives 0.036 nm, 6.44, 6.86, 7.36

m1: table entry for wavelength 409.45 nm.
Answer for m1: 7.42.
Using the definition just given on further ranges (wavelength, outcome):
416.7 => 6.97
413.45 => 6.41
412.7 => 6.37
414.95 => 6.92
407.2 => 7.77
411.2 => 6.55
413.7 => 6.39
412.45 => 6.28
